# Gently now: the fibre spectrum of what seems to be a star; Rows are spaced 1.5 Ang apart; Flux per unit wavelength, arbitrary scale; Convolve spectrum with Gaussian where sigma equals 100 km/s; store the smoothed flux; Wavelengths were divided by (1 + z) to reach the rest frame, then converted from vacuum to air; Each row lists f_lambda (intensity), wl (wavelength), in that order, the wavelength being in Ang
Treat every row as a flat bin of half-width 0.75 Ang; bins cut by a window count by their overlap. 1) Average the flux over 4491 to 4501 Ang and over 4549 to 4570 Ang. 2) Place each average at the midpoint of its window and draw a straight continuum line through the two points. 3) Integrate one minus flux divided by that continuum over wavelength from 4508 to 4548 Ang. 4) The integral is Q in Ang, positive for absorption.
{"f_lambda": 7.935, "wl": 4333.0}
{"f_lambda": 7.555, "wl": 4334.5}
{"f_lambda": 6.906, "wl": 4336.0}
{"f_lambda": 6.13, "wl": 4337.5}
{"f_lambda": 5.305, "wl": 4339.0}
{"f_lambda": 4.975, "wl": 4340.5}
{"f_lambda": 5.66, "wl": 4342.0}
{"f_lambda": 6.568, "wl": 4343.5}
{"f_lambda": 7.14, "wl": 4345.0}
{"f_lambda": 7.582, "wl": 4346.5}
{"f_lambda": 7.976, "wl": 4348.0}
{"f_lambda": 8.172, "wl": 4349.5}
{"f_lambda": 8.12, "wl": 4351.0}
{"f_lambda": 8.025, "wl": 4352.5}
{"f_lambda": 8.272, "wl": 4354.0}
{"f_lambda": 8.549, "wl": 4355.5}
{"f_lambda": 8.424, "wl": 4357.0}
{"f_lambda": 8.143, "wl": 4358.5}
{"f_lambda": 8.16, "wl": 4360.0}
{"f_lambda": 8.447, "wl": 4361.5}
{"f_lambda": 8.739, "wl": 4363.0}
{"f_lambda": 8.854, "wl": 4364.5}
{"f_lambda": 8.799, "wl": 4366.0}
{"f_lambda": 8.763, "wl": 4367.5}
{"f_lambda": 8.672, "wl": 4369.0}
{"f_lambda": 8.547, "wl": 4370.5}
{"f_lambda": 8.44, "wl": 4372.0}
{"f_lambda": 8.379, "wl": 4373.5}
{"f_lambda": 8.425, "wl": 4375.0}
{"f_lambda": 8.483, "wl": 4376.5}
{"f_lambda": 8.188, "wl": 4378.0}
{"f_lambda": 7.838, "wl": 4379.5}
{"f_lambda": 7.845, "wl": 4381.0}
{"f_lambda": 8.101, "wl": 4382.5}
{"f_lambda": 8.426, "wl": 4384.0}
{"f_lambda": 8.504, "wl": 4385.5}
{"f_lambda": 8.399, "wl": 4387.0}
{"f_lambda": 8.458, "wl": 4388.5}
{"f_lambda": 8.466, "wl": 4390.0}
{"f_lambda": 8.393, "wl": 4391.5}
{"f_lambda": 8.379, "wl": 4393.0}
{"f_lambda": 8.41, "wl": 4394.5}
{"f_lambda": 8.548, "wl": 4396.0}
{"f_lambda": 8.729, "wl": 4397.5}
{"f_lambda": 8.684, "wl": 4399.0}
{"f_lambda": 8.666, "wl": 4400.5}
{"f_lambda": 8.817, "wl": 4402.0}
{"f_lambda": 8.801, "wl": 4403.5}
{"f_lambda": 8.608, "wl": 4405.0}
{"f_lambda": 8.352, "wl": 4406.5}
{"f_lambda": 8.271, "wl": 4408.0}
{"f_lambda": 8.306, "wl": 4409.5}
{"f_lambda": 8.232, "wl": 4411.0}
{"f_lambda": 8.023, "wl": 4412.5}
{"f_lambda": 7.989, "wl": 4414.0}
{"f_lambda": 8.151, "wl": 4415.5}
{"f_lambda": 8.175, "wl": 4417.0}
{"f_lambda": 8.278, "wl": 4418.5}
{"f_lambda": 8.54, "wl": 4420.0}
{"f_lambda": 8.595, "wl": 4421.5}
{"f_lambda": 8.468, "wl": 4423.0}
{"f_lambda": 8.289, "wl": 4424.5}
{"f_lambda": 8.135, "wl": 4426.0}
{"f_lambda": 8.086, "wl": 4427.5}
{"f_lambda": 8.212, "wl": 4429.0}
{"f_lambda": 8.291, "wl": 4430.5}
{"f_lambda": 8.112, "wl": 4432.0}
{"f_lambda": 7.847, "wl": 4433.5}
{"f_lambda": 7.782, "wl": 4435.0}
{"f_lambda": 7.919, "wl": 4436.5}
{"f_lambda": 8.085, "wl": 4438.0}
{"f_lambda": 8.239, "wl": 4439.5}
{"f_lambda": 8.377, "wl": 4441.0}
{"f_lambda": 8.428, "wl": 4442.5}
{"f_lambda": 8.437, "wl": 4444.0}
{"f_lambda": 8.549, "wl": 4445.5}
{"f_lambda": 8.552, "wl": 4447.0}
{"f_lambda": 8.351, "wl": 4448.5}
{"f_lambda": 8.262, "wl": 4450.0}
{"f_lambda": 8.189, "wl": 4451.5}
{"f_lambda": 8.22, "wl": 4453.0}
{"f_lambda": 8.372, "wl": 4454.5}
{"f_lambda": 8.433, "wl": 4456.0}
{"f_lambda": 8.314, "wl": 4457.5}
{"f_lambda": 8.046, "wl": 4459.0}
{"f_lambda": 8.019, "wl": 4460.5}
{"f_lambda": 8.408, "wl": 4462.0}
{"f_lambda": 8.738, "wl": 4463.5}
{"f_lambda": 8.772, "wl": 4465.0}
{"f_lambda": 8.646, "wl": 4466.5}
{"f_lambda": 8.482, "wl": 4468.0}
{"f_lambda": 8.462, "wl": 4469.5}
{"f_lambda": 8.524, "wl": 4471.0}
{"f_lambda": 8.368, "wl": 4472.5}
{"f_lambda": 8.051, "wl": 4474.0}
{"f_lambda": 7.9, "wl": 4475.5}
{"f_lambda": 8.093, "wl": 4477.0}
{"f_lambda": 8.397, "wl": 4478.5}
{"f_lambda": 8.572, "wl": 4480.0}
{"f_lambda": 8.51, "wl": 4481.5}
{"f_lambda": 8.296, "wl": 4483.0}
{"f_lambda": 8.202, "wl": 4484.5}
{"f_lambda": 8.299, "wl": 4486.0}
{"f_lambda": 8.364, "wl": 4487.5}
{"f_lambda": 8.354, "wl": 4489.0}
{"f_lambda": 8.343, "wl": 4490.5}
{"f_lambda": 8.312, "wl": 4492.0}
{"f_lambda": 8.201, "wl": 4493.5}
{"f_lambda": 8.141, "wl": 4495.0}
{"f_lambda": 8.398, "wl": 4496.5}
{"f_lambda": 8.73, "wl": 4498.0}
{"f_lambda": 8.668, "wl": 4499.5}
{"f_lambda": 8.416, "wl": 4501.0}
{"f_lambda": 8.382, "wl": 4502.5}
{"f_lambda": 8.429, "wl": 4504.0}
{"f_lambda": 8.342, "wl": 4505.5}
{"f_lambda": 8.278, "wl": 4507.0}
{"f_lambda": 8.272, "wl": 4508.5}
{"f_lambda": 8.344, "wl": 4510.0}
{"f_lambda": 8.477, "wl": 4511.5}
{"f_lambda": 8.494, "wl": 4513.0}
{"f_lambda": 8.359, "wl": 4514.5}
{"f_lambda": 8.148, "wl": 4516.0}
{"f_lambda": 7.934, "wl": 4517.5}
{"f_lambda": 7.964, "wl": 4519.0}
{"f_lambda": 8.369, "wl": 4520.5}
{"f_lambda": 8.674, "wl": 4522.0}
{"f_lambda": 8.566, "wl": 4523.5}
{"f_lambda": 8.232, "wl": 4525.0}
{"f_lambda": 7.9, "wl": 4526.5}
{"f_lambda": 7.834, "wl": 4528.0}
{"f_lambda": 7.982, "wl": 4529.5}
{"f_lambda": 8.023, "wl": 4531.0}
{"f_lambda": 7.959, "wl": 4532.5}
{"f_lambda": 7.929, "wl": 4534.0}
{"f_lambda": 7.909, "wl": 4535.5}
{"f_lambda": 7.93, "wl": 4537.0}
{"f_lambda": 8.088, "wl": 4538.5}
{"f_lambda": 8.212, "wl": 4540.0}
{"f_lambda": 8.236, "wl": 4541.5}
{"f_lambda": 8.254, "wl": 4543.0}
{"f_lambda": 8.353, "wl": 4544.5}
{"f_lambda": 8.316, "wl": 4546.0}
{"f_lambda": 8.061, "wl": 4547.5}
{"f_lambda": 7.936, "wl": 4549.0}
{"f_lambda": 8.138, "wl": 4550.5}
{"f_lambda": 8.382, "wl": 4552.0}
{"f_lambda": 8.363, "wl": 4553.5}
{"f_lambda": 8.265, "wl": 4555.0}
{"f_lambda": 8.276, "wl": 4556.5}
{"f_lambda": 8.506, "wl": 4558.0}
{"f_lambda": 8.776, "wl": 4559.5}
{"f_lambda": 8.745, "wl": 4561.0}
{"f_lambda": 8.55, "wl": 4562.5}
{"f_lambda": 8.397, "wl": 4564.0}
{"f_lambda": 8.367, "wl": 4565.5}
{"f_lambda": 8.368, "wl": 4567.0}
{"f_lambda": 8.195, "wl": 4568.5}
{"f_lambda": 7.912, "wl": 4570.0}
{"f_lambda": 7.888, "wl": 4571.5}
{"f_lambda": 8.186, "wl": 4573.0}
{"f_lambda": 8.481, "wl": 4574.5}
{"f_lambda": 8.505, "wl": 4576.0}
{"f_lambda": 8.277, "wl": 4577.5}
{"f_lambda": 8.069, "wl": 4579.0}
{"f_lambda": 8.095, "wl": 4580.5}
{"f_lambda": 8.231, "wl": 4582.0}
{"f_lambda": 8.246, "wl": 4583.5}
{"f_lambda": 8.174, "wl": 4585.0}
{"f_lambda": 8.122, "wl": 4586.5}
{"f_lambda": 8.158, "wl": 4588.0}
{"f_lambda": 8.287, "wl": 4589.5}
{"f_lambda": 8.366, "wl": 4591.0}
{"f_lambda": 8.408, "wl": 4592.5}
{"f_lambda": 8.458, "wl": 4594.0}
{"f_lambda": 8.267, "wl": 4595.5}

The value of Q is 1.0 Ang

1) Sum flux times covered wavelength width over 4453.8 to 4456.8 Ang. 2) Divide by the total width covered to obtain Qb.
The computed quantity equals 8.4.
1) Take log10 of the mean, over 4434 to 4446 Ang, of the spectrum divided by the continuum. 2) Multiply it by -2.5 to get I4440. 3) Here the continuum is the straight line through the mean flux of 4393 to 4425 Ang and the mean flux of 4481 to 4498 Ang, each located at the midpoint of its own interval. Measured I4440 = 0.023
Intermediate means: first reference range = 8.43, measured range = 8.21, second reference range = 8.33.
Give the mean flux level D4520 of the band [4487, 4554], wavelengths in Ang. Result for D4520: 8.24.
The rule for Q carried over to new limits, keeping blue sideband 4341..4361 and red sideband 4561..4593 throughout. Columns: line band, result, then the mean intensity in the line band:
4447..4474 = -1.3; 8.38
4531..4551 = 0.2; 8.1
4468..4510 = -1.5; 8.35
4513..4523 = -0.2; 8.27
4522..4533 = 0.0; 8.11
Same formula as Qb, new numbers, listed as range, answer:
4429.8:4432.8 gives 8.19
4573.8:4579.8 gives 8.33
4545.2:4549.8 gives 8.11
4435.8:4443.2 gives 8.21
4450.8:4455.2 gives 8.26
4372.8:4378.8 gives 8.36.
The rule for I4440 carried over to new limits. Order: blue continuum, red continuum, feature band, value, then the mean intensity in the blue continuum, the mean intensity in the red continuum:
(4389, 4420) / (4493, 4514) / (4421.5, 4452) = 0.02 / 8.42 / 8.4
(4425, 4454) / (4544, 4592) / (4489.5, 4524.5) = -0.01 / 8.22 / 8.28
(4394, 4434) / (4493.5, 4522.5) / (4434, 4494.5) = 0.00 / 8.36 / 8.35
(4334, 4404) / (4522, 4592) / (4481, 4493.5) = -0.02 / 8.04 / 8.22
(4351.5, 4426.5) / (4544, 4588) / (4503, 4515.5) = -0.01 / 8.4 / 8.28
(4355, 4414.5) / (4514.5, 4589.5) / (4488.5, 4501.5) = -0.01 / 8.43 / 8.22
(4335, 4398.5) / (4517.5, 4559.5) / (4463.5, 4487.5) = -0.04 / 7.99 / 8.18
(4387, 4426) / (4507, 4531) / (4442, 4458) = 0.00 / 8.42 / 8.23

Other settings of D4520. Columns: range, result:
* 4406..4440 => 8.19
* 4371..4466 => 8.33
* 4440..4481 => 8.37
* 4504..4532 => 8.24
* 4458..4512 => 8.37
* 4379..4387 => 8.18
